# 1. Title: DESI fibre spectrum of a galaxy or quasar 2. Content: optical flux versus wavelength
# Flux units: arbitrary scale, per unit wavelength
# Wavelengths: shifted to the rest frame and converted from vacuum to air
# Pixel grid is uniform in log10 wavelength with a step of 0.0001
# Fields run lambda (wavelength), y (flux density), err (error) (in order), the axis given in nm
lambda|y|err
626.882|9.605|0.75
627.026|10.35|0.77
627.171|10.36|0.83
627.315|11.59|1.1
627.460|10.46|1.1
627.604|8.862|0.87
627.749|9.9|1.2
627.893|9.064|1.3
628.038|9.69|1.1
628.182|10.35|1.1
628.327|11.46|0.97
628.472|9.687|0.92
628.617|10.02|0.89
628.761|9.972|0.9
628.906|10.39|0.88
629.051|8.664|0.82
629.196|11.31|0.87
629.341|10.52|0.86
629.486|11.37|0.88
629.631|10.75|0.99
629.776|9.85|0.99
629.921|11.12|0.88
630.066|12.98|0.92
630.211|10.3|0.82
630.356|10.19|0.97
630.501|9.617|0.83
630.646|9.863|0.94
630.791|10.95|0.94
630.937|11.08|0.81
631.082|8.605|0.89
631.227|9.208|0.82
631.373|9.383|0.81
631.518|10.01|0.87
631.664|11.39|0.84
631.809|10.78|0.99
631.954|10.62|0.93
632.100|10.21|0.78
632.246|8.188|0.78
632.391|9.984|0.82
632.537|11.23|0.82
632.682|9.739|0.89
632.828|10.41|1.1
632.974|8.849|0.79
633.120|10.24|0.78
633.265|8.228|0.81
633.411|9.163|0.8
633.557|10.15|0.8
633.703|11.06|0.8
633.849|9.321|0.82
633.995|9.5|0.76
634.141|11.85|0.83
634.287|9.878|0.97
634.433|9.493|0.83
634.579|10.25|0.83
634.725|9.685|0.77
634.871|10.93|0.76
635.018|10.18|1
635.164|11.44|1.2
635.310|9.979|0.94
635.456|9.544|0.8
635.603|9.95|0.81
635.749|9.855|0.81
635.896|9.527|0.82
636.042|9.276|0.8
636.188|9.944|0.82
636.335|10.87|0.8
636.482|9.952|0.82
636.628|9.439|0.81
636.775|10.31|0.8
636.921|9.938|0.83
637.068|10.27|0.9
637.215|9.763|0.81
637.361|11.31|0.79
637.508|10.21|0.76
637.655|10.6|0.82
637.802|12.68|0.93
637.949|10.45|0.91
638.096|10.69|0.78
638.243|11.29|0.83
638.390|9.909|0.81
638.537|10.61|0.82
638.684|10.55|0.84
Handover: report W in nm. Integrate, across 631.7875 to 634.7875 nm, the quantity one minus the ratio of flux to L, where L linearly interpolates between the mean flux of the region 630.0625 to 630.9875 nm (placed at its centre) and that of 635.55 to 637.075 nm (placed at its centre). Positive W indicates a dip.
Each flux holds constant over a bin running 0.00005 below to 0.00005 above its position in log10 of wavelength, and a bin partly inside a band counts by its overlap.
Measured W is 0.09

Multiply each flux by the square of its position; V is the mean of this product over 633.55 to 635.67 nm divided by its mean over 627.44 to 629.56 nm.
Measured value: 1.03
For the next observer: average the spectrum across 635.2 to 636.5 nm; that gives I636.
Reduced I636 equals 9.92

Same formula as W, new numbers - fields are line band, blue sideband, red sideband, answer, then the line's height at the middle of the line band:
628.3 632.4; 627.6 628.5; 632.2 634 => -0.18 nm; 9.84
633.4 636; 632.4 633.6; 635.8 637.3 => -0.07 nm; 9.84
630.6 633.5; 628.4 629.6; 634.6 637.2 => 0.07 nm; 10.2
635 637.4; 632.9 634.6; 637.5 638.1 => 0.11 nm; 10.5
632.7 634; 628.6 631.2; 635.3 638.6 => 0.09 nm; 10.3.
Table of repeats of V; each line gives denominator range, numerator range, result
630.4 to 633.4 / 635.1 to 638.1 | 1.05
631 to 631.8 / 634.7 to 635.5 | 1.07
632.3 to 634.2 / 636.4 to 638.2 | 1.07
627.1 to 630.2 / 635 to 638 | 1.01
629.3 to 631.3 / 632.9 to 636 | 0.96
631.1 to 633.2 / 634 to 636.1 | 1.02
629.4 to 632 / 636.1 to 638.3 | 1.03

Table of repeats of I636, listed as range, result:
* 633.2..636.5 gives 10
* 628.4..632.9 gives 10.3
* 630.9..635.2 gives 10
